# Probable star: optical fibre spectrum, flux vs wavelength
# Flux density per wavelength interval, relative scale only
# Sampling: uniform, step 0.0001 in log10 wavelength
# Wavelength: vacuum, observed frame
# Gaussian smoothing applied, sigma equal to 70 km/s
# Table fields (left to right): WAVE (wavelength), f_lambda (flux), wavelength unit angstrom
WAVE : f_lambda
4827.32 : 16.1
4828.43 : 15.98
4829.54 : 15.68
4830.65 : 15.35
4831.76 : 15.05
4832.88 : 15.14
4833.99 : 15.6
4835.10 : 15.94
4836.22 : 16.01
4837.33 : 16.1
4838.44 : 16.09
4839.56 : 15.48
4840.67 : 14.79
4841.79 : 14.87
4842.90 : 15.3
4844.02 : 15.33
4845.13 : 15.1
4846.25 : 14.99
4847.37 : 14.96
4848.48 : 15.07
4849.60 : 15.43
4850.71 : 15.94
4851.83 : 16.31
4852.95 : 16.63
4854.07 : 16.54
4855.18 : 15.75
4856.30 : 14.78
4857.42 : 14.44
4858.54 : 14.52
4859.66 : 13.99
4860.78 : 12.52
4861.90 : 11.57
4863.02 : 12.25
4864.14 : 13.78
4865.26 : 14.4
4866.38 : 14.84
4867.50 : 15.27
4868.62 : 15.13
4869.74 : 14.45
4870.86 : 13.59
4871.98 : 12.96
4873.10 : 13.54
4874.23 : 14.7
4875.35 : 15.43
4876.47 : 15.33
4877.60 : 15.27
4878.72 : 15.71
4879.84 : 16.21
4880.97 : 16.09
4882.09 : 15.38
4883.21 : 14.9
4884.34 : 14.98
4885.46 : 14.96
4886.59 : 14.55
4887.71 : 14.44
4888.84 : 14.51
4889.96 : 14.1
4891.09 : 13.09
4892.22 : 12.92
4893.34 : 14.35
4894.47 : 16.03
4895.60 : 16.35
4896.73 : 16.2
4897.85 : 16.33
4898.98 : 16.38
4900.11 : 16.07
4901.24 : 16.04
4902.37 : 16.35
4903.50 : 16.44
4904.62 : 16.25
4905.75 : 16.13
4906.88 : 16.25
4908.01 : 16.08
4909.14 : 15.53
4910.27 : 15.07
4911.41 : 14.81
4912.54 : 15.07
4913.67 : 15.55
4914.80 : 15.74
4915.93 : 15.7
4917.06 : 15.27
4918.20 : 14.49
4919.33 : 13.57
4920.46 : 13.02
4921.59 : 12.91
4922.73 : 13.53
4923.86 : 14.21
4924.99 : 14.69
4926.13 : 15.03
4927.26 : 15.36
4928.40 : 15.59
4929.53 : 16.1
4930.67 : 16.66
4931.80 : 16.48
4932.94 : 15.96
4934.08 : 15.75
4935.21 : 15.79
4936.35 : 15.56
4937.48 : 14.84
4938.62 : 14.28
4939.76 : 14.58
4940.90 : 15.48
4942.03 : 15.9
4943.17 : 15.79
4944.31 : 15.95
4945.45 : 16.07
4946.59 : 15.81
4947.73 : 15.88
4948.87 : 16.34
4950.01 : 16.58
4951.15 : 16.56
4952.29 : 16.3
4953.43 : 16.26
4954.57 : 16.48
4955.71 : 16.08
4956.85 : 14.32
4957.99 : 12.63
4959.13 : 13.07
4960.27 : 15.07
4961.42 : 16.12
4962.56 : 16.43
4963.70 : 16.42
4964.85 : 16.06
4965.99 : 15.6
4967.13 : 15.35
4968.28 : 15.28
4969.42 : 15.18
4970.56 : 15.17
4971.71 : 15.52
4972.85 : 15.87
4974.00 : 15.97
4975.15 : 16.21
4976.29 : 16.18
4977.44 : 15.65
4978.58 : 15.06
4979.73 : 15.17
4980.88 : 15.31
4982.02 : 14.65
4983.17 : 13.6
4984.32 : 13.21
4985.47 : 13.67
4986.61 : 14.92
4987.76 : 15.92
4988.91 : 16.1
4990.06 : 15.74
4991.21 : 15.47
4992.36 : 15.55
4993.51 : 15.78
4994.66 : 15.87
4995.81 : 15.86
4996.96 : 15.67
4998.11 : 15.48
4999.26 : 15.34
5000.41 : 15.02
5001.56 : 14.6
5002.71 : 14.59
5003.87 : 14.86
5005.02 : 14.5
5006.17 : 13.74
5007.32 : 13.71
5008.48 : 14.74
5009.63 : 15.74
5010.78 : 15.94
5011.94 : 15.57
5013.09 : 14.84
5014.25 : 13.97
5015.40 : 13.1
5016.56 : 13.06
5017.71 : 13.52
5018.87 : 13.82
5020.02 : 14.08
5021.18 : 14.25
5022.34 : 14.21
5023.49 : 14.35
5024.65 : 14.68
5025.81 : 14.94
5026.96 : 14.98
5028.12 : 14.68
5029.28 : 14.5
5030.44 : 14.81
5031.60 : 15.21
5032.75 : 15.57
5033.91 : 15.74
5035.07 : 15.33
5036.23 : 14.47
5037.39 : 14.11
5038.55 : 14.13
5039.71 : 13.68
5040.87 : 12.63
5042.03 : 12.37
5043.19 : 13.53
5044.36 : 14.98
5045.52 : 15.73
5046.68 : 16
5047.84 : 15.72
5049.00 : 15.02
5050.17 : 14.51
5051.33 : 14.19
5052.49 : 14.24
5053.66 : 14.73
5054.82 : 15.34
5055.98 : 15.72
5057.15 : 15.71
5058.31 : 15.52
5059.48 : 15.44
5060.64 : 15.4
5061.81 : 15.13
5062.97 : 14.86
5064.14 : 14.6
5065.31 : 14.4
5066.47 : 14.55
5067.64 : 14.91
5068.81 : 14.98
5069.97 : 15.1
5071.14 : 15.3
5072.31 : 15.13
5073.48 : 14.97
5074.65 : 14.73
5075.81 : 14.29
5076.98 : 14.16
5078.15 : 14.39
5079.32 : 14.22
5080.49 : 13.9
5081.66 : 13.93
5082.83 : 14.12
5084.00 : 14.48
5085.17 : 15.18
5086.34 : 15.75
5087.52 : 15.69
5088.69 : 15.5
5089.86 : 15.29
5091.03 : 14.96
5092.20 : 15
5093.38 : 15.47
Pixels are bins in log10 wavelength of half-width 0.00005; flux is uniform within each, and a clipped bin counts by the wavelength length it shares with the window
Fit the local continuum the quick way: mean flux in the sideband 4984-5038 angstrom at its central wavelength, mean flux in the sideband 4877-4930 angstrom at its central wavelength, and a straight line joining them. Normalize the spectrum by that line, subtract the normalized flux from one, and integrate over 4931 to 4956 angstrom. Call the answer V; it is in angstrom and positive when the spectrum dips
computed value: -1.4 angstrom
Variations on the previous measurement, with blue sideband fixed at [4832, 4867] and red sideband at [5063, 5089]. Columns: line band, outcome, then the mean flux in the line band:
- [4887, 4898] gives 0.1 angstrom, 14.8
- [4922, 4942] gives -0.5 angstrom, 15.3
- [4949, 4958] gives -0.6 angstrom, 15.9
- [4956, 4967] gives -0.2 angstrom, 15.1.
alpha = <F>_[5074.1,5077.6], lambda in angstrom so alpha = 14.4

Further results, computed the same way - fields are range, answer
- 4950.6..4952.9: 16.4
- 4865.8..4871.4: 14.7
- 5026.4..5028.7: 14.8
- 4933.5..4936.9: 15.7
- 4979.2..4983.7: 14.7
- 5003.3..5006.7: 14.4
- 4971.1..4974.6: 15.7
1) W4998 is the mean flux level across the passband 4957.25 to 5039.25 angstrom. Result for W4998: 14.9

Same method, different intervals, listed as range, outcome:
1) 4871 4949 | 15.2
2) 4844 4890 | 14.8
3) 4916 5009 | 15.3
